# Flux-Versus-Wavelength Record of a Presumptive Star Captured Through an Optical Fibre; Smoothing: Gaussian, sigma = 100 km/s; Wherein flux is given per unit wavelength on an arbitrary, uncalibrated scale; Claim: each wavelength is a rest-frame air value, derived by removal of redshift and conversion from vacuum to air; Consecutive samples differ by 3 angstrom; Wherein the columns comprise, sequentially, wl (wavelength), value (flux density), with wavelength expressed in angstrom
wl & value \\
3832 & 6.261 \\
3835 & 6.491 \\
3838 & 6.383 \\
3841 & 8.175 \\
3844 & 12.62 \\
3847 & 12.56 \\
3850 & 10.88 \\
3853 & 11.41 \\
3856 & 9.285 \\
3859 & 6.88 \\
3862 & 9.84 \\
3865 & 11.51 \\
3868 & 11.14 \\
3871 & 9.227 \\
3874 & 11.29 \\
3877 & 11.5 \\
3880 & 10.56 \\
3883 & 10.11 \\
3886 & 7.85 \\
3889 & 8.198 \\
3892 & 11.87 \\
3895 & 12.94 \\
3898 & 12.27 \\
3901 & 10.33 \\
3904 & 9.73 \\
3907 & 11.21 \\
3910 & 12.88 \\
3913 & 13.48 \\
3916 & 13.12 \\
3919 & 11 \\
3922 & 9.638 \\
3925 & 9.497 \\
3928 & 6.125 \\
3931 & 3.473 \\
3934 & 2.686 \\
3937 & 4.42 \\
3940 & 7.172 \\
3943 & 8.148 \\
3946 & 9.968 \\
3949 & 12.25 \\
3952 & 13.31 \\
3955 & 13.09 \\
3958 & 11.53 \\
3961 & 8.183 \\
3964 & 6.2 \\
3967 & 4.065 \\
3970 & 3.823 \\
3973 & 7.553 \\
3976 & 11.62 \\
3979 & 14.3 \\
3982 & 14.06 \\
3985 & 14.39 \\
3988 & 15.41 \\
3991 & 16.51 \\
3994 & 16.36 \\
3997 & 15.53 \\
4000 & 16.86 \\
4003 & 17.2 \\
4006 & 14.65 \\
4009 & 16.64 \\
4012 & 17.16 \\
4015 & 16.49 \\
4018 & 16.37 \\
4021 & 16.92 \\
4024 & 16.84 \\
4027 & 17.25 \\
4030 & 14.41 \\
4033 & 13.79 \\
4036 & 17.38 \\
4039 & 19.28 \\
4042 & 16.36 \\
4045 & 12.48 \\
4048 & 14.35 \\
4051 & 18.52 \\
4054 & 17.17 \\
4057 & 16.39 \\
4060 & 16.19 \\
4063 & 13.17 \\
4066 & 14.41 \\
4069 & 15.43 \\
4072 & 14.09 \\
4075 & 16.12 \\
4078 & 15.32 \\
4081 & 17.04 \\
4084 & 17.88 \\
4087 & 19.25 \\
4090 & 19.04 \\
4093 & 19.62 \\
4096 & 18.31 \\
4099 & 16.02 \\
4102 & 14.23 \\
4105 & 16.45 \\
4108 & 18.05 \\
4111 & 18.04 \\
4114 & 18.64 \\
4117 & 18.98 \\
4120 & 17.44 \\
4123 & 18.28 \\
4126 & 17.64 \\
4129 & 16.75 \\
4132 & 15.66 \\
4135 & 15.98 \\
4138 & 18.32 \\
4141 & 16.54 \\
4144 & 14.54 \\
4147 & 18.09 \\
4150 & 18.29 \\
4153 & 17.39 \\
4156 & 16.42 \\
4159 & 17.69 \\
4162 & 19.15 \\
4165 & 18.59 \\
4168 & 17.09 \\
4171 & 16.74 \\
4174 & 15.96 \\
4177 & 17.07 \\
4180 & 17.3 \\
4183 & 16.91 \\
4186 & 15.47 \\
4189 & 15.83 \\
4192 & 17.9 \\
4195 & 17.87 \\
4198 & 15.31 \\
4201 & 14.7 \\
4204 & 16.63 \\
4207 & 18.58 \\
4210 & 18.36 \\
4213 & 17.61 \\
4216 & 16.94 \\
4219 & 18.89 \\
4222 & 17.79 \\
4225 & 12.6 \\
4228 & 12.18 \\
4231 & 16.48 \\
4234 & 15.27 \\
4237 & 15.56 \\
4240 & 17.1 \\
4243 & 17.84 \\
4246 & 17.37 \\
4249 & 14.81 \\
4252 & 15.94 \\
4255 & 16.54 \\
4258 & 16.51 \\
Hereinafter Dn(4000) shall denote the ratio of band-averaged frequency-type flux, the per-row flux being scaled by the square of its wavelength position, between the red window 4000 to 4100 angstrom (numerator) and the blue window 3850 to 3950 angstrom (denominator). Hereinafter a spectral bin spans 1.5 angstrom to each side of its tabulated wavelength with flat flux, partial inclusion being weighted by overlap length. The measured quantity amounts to 1.8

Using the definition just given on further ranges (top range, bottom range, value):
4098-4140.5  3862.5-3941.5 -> 1.97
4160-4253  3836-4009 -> 1.79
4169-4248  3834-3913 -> 1.88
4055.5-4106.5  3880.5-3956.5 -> 1.82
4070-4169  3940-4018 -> 1.47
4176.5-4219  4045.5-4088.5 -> 1.13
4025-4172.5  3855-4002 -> 1.74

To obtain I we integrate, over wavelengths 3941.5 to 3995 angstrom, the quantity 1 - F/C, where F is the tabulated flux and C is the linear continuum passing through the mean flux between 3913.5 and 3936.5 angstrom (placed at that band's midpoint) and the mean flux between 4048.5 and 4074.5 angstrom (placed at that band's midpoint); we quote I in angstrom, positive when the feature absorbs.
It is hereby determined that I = -3.1 angstrom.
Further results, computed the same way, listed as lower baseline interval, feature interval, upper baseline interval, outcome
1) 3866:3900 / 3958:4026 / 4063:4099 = 3.1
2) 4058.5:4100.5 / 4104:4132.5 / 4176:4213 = -1.7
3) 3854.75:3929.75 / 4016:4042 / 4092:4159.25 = -3.8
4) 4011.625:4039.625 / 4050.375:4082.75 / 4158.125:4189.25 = 1.8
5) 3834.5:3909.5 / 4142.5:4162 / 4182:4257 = -2.6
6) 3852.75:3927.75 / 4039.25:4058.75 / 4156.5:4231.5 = -3.2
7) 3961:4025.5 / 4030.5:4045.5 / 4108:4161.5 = -1.2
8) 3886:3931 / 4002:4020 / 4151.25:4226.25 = -4.9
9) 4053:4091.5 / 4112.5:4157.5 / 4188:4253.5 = -2.6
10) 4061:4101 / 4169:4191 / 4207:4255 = -0.1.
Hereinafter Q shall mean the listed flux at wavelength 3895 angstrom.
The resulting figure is 12.94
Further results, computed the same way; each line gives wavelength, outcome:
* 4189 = 15.83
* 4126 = 17.64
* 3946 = 9.968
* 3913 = 13.48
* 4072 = 14.09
